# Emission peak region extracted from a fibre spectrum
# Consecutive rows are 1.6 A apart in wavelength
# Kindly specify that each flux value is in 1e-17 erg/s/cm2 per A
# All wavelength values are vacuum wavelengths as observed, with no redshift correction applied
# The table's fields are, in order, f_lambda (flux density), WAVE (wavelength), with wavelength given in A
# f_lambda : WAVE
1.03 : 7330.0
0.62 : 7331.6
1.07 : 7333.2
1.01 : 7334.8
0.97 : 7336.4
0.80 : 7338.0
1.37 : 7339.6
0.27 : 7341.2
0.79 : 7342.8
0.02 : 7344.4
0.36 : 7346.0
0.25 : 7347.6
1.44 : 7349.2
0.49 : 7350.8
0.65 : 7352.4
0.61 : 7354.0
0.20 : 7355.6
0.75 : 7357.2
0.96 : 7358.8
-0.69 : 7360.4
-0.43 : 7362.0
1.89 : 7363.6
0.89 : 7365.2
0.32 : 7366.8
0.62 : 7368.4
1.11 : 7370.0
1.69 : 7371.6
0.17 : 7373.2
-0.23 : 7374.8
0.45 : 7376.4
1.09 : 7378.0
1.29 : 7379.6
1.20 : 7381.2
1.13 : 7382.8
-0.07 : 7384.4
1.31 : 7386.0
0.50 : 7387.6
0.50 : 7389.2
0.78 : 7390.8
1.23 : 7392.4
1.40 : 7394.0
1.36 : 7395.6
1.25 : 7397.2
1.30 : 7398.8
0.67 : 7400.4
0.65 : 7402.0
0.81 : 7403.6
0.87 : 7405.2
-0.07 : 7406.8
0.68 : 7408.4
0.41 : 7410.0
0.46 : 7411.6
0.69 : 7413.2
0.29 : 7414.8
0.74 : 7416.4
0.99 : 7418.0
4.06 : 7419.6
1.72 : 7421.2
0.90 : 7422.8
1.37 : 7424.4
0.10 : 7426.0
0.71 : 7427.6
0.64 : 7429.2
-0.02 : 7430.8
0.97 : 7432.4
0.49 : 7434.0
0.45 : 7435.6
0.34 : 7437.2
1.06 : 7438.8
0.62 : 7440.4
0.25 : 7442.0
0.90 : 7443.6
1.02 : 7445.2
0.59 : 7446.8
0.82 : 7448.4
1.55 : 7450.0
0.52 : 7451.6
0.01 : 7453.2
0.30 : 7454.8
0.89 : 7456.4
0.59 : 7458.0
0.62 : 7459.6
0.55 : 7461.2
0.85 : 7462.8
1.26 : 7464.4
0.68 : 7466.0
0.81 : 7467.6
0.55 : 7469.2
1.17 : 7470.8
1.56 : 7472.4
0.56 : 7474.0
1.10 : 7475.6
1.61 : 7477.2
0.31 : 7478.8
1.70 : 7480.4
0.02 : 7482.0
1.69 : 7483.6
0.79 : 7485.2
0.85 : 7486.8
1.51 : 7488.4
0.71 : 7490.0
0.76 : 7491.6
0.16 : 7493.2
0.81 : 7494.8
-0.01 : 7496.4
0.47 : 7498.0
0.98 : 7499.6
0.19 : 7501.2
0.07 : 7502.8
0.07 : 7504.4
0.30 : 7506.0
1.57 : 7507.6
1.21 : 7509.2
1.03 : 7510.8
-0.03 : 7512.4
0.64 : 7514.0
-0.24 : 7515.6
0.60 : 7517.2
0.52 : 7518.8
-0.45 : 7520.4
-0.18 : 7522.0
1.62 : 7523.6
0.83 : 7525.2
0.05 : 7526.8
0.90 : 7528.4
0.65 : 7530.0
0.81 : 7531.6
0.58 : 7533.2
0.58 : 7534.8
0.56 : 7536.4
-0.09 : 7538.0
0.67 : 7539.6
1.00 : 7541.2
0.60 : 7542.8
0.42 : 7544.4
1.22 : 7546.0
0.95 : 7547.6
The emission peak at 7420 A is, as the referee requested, H-alpha 6563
